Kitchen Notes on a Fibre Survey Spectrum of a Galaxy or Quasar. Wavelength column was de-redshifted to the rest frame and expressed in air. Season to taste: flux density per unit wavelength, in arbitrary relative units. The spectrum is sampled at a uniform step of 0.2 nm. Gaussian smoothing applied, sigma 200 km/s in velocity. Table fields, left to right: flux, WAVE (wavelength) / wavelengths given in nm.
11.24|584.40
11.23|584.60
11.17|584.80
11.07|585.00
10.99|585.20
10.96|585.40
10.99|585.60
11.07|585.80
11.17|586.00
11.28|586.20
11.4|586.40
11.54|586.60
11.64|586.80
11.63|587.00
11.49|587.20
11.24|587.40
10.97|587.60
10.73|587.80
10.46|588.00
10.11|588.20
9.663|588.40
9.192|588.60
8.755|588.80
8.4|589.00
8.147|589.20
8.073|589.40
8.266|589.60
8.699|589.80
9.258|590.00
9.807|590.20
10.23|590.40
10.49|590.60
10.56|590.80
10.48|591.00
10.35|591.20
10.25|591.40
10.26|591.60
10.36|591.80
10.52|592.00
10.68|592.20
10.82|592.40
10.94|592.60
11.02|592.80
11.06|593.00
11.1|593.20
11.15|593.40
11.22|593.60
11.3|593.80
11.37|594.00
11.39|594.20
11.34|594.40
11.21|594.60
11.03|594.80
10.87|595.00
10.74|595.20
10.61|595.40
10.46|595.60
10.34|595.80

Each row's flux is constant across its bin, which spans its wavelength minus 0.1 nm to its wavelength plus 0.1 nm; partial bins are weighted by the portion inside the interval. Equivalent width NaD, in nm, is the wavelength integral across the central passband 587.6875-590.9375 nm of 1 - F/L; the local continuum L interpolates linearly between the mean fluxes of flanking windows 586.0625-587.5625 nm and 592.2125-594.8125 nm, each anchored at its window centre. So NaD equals 0.54 nm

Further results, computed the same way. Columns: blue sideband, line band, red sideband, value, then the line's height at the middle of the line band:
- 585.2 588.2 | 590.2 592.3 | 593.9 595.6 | 0.13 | 11.1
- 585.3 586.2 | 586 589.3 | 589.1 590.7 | -0.07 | 10.2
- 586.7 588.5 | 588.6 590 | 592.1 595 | 0.31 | 10.9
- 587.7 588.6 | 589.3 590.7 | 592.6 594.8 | 0.16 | 10.5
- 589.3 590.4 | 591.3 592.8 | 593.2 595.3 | -0.08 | 10.1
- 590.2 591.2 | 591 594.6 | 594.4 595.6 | -0.09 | 10.6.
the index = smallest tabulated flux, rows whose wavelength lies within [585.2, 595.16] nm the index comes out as 8.073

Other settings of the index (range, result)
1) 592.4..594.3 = 10.94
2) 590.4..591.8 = 10.25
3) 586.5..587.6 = 10.97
